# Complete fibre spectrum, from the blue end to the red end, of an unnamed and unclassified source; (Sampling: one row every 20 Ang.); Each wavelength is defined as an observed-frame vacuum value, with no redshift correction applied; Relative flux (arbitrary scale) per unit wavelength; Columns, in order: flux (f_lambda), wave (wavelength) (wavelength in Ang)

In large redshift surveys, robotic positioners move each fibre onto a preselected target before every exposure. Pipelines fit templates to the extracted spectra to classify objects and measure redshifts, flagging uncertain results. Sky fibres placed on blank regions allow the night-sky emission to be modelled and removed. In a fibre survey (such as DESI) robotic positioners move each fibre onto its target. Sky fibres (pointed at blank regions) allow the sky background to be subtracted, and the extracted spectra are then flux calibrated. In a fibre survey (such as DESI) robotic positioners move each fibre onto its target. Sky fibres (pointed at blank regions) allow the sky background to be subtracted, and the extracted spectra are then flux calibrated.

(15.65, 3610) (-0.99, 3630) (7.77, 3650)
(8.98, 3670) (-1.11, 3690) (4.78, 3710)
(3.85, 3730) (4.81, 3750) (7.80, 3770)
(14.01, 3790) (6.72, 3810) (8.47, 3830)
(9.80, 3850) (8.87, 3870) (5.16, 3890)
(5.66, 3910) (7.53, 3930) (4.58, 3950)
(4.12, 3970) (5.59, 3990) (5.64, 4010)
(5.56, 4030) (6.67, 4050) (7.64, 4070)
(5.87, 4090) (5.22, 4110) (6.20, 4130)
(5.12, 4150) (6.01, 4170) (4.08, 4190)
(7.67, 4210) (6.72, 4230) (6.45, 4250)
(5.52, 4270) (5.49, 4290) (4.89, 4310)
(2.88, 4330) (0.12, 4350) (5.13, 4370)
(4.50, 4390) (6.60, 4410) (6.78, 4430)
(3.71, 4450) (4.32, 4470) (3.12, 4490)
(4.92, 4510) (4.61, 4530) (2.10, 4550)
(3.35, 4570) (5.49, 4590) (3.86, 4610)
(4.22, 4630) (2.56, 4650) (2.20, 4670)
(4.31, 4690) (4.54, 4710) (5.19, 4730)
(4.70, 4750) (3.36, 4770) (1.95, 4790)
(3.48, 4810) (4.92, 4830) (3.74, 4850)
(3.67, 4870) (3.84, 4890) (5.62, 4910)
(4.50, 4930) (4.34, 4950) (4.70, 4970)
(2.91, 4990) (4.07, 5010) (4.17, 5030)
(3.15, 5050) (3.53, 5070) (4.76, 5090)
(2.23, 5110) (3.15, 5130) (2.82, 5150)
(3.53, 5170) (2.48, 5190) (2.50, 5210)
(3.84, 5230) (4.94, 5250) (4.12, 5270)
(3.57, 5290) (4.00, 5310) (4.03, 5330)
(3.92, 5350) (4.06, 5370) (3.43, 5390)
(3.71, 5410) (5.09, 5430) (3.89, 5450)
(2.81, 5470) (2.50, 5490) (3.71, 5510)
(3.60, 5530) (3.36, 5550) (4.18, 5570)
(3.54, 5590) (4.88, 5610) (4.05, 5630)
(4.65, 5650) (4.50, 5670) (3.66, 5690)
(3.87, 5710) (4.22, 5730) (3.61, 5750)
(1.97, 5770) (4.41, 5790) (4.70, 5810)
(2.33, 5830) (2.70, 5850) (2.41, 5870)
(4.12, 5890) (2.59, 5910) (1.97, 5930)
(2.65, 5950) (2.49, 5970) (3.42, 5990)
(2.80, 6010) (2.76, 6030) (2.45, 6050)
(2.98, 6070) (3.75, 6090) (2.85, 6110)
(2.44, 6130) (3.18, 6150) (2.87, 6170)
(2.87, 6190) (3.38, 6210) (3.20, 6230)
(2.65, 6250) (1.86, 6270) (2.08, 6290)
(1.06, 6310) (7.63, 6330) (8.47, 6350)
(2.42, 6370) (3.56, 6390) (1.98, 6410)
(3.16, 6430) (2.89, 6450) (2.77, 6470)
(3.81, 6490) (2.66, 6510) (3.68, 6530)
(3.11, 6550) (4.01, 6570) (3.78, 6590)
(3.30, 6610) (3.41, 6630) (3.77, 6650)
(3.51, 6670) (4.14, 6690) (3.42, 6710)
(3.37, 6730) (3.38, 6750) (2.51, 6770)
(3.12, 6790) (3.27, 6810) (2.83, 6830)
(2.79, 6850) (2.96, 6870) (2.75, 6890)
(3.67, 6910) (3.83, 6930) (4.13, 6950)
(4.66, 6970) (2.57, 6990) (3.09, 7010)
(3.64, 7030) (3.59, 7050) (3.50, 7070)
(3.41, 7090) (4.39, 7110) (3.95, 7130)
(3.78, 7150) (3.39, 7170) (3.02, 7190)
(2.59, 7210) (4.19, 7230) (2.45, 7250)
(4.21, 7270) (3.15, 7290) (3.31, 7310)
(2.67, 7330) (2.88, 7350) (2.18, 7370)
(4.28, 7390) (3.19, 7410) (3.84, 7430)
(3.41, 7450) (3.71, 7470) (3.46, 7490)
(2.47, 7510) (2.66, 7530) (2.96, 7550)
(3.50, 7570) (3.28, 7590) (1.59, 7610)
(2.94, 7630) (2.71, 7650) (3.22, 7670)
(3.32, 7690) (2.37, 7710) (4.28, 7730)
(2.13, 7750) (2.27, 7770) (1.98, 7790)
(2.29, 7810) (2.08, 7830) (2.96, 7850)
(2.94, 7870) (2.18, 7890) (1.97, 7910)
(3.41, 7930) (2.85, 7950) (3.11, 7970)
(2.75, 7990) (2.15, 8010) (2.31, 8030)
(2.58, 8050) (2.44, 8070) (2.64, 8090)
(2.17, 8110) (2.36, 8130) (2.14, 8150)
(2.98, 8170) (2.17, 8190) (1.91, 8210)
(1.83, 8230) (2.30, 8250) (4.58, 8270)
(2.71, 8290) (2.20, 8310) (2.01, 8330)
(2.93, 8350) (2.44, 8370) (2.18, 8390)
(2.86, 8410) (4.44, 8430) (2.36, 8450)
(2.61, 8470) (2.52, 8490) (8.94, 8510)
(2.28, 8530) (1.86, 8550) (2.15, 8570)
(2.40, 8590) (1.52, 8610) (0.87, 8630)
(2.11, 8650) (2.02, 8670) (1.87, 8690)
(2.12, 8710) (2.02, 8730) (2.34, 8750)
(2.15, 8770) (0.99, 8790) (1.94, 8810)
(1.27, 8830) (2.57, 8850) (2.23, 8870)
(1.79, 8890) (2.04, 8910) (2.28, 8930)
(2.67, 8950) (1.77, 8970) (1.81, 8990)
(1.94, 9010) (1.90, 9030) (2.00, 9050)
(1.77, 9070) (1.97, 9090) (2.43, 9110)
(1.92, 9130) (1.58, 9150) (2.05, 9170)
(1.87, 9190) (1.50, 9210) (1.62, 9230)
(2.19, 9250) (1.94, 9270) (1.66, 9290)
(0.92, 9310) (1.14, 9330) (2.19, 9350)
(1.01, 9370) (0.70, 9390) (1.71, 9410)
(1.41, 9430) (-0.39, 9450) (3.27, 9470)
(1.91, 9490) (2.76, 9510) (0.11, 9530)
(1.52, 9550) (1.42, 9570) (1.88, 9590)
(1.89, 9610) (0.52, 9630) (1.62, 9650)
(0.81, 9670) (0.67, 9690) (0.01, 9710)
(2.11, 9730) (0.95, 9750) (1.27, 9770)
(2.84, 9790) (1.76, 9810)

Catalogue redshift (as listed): 0.700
